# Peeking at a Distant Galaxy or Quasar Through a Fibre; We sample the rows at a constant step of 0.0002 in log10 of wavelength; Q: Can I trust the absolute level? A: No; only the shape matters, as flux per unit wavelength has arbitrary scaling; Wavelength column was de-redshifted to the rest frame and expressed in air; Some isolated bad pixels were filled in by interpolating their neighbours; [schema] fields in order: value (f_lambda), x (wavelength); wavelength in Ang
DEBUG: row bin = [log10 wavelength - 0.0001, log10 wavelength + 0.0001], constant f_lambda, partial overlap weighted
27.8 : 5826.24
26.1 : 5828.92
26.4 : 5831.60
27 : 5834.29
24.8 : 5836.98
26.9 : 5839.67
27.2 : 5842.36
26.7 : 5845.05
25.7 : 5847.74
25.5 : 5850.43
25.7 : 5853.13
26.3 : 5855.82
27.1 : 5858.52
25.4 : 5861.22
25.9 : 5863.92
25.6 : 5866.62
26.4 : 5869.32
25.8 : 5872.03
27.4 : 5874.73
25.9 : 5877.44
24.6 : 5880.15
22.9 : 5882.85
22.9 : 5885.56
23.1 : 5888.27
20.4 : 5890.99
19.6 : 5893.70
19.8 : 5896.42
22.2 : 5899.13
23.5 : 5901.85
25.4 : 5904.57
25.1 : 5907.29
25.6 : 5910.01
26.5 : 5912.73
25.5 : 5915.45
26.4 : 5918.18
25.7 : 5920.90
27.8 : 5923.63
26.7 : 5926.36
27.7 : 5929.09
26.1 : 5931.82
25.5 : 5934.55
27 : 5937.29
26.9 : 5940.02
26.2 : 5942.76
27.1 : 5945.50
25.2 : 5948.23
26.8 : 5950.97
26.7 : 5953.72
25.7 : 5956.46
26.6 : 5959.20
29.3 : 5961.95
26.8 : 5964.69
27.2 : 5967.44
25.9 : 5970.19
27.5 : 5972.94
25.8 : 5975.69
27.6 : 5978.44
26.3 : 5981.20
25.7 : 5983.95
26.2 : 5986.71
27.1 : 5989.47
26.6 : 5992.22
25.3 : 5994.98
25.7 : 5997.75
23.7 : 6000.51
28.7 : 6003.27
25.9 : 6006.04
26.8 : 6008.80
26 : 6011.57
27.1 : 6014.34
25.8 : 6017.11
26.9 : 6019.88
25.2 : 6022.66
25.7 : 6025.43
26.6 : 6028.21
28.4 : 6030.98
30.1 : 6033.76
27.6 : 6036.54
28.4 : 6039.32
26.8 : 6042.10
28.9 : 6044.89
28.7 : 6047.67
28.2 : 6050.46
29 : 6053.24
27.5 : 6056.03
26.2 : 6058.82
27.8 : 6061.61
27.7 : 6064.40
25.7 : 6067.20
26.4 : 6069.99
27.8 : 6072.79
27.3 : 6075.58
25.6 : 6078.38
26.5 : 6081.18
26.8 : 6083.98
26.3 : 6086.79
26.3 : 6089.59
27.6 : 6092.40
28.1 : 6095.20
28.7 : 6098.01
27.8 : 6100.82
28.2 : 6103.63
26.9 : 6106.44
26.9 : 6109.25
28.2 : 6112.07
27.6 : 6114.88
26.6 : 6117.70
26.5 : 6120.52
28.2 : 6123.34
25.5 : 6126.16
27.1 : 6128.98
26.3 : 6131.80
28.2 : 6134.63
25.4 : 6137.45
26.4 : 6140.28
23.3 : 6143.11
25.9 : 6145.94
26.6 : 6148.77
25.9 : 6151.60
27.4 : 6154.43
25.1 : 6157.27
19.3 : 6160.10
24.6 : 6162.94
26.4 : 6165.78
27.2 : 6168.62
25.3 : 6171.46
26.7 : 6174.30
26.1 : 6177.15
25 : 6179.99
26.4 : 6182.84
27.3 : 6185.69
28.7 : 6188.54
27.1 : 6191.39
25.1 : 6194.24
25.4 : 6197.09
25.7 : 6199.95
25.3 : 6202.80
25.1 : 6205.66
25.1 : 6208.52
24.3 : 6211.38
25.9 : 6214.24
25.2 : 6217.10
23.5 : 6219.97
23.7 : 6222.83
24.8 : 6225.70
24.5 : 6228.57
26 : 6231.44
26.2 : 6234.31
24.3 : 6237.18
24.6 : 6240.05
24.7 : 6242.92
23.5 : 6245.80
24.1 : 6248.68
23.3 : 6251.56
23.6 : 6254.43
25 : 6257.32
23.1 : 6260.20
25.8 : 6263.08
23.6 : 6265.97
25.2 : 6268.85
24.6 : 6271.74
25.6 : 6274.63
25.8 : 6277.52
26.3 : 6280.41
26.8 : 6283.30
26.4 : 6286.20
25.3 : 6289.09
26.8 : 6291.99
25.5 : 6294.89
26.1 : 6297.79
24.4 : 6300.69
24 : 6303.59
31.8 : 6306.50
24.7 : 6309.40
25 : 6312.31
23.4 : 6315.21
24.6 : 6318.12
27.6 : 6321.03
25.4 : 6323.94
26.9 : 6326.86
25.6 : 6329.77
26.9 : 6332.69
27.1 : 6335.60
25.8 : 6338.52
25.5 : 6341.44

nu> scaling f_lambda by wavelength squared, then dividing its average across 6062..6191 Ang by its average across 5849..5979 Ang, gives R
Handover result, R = 1.11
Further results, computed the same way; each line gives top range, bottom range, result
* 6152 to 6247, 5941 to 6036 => 1.02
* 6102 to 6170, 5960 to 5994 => 1.03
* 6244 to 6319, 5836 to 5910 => 1.16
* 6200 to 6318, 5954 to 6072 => 1.01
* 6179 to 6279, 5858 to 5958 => 1.10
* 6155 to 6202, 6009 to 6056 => 0.98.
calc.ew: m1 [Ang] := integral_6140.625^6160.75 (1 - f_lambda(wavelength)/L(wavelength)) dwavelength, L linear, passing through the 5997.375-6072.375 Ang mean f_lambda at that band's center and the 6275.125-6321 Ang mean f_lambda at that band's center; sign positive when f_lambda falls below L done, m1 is 1.1 Ang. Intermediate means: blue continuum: 27.1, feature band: 25.1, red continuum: 25.8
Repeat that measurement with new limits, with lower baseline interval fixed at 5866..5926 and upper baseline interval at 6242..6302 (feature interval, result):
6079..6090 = -0.74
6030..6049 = -2.86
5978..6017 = -2.62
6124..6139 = -1.06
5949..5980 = -2.88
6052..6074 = -2.24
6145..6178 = -0.87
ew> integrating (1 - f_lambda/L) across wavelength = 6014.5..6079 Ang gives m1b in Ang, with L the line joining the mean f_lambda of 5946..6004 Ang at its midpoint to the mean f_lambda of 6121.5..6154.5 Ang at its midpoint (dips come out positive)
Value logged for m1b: -2.3 Ang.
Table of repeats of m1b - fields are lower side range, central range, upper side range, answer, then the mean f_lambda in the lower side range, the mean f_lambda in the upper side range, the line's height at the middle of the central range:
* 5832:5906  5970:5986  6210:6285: -1.1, 24.8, 24.8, 24.8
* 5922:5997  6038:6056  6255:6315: -1.3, 26.6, 25.5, 26.3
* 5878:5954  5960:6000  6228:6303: -2.6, 25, 25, 25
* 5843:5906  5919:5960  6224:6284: -3.2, 24.5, 24.8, 24.6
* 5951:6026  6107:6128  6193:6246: -1.2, 26.4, 24.9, 25.6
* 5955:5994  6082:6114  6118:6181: -1.6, 26.7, 25.9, 26.1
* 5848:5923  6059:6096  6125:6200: -1.9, 24.7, 25.9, 25.5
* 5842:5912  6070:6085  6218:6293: -1.2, 24.7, 24.9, 24.8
